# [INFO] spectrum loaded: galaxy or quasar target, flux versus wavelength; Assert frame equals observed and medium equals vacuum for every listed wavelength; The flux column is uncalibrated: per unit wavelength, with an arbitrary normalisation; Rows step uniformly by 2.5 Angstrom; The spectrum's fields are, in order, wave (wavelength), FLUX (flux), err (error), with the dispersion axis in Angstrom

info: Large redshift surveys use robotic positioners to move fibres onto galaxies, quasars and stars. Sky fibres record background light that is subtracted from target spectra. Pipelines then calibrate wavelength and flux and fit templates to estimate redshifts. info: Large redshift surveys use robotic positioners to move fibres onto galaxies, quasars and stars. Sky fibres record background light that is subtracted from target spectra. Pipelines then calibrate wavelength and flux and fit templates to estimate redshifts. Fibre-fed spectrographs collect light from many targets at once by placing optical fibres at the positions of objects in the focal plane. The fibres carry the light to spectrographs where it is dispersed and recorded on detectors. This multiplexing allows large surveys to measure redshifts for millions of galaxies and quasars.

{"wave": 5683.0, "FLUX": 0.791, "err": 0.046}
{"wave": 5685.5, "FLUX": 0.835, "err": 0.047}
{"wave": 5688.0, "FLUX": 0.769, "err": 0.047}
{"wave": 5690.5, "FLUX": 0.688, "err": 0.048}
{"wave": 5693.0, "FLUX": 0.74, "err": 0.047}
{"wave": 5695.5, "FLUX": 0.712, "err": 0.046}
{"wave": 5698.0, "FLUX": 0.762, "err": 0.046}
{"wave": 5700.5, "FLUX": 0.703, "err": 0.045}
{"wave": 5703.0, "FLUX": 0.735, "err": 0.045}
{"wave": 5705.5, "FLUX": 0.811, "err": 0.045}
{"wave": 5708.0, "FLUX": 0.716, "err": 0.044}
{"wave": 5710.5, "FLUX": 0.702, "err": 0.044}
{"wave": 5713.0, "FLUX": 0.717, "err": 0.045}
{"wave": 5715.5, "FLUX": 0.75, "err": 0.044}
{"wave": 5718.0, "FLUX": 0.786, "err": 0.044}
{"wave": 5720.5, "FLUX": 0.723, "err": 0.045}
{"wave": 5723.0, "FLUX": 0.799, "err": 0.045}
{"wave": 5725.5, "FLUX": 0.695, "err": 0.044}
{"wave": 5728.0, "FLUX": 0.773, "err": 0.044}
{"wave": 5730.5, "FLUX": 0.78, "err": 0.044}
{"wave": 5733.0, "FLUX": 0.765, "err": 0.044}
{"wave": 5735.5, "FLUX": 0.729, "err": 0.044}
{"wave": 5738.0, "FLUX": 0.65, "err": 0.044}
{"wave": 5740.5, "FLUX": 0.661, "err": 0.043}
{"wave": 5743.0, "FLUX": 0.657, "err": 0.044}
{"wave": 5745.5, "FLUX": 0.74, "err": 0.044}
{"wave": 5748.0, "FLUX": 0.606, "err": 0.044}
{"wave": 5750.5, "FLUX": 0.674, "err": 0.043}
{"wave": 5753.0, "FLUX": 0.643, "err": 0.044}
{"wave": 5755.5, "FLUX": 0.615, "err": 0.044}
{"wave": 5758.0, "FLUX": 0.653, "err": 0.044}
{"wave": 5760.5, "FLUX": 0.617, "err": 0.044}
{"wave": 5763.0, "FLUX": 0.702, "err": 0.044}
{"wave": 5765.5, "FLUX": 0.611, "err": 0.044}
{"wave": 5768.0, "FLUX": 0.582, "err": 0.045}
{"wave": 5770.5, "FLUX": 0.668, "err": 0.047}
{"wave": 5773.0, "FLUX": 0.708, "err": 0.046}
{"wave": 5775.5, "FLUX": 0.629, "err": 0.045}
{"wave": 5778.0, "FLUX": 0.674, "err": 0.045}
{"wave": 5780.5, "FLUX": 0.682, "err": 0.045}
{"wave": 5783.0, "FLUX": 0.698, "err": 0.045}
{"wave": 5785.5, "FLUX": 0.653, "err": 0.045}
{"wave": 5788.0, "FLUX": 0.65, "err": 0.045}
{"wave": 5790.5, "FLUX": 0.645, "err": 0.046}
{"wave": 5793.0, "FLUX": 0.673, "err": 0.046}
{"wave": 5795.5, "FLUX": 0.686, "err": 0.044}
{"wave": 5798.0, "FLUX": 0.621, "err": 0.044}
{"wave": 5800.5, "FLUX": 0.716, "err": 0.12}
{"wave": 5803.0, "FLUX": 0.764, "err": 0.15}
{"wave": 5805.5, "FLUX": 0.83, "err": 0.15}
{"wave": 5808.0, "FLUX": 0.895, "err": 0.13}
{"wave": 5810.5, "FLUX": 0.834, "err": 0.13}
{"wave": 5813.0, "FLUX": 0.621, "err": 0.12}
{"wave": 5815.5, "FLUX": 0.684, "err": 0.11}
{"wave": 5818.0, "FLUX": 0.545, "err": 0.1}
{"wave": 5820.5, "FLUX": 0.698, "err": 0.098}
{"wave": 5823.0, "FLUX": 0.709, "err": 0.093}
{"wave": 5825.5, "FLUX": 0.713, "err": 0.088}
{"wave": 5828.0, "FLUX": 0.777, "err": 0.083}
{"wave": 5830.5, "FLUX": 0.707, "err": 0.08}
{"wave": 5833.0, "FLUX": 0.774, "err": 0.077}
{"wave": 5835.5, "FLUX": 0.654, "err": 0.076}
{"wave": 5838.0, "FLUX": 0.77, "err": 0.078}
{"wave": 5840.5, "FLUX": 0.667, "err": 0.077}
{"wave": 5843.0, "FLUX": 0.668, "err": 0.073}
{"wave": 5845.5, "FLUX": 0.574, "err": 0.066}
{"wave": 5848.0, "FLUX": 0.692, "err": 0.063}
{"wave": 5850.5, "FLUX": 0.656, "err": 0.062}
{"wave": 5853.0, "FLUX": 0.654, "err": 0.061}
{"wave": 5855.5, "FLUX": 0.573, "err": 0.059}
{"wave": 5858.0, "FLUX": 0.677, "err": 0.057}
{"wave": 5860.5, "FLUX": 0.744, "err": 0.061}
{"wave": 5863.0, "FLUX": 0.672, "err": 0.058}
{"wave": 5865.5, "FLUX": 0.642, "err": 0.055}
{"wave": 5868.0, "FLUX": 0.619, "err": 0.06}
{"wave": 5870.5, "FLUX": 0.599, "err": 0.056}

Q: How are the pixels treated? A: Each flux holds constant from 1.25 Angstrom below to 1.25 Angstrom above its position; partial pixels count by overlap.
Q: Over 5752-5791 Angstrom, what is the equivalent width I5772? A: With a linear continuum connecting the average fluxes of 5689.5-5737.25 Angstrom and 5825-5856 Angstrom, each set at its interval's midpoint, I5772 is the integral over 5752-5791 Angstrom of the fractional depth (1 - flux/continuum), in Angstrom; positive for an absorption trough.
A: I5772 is 3.44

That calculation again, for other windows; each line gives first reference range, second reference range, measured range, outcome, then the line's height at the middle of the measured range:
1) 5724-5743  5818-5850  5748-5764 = 1.5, 0.713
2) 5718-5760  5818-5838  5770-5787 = 0.8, 0.704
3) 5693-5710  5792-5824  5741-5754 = 1.1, 0.728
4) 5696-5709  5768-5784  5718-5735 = -0.9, 0.719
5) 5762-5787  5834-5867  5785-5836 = -3.5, 0.663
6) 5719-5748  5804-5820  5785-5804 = 1.4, 0.731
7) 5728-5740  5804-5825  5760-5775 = 1.7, 0.729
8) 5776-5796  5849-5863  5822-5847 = -1.4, 0.664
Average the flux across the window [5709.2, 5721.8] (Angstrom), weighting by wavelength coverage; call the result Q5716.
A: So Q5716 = 0.736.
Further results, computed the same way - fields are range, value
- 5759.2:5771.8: 0.636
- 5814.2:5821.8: 0.643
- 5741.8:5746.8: 0.698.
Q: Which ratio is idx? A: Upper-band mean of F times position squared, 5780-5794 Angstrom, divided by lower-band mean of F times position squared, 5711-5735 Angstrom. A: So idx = 0.9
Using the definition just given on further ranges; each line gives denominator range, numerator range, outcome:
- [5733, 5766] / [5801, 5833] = 1.13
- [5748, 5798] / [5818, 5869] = 1.06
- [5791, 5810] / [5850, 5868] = 0.90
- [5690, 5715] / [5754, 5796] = 0.92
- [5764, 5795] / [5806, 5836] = 1.11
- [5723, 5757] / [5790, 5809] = 1.07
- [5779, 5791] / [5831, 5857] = 1.02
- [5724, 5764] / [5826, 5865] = 1.03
